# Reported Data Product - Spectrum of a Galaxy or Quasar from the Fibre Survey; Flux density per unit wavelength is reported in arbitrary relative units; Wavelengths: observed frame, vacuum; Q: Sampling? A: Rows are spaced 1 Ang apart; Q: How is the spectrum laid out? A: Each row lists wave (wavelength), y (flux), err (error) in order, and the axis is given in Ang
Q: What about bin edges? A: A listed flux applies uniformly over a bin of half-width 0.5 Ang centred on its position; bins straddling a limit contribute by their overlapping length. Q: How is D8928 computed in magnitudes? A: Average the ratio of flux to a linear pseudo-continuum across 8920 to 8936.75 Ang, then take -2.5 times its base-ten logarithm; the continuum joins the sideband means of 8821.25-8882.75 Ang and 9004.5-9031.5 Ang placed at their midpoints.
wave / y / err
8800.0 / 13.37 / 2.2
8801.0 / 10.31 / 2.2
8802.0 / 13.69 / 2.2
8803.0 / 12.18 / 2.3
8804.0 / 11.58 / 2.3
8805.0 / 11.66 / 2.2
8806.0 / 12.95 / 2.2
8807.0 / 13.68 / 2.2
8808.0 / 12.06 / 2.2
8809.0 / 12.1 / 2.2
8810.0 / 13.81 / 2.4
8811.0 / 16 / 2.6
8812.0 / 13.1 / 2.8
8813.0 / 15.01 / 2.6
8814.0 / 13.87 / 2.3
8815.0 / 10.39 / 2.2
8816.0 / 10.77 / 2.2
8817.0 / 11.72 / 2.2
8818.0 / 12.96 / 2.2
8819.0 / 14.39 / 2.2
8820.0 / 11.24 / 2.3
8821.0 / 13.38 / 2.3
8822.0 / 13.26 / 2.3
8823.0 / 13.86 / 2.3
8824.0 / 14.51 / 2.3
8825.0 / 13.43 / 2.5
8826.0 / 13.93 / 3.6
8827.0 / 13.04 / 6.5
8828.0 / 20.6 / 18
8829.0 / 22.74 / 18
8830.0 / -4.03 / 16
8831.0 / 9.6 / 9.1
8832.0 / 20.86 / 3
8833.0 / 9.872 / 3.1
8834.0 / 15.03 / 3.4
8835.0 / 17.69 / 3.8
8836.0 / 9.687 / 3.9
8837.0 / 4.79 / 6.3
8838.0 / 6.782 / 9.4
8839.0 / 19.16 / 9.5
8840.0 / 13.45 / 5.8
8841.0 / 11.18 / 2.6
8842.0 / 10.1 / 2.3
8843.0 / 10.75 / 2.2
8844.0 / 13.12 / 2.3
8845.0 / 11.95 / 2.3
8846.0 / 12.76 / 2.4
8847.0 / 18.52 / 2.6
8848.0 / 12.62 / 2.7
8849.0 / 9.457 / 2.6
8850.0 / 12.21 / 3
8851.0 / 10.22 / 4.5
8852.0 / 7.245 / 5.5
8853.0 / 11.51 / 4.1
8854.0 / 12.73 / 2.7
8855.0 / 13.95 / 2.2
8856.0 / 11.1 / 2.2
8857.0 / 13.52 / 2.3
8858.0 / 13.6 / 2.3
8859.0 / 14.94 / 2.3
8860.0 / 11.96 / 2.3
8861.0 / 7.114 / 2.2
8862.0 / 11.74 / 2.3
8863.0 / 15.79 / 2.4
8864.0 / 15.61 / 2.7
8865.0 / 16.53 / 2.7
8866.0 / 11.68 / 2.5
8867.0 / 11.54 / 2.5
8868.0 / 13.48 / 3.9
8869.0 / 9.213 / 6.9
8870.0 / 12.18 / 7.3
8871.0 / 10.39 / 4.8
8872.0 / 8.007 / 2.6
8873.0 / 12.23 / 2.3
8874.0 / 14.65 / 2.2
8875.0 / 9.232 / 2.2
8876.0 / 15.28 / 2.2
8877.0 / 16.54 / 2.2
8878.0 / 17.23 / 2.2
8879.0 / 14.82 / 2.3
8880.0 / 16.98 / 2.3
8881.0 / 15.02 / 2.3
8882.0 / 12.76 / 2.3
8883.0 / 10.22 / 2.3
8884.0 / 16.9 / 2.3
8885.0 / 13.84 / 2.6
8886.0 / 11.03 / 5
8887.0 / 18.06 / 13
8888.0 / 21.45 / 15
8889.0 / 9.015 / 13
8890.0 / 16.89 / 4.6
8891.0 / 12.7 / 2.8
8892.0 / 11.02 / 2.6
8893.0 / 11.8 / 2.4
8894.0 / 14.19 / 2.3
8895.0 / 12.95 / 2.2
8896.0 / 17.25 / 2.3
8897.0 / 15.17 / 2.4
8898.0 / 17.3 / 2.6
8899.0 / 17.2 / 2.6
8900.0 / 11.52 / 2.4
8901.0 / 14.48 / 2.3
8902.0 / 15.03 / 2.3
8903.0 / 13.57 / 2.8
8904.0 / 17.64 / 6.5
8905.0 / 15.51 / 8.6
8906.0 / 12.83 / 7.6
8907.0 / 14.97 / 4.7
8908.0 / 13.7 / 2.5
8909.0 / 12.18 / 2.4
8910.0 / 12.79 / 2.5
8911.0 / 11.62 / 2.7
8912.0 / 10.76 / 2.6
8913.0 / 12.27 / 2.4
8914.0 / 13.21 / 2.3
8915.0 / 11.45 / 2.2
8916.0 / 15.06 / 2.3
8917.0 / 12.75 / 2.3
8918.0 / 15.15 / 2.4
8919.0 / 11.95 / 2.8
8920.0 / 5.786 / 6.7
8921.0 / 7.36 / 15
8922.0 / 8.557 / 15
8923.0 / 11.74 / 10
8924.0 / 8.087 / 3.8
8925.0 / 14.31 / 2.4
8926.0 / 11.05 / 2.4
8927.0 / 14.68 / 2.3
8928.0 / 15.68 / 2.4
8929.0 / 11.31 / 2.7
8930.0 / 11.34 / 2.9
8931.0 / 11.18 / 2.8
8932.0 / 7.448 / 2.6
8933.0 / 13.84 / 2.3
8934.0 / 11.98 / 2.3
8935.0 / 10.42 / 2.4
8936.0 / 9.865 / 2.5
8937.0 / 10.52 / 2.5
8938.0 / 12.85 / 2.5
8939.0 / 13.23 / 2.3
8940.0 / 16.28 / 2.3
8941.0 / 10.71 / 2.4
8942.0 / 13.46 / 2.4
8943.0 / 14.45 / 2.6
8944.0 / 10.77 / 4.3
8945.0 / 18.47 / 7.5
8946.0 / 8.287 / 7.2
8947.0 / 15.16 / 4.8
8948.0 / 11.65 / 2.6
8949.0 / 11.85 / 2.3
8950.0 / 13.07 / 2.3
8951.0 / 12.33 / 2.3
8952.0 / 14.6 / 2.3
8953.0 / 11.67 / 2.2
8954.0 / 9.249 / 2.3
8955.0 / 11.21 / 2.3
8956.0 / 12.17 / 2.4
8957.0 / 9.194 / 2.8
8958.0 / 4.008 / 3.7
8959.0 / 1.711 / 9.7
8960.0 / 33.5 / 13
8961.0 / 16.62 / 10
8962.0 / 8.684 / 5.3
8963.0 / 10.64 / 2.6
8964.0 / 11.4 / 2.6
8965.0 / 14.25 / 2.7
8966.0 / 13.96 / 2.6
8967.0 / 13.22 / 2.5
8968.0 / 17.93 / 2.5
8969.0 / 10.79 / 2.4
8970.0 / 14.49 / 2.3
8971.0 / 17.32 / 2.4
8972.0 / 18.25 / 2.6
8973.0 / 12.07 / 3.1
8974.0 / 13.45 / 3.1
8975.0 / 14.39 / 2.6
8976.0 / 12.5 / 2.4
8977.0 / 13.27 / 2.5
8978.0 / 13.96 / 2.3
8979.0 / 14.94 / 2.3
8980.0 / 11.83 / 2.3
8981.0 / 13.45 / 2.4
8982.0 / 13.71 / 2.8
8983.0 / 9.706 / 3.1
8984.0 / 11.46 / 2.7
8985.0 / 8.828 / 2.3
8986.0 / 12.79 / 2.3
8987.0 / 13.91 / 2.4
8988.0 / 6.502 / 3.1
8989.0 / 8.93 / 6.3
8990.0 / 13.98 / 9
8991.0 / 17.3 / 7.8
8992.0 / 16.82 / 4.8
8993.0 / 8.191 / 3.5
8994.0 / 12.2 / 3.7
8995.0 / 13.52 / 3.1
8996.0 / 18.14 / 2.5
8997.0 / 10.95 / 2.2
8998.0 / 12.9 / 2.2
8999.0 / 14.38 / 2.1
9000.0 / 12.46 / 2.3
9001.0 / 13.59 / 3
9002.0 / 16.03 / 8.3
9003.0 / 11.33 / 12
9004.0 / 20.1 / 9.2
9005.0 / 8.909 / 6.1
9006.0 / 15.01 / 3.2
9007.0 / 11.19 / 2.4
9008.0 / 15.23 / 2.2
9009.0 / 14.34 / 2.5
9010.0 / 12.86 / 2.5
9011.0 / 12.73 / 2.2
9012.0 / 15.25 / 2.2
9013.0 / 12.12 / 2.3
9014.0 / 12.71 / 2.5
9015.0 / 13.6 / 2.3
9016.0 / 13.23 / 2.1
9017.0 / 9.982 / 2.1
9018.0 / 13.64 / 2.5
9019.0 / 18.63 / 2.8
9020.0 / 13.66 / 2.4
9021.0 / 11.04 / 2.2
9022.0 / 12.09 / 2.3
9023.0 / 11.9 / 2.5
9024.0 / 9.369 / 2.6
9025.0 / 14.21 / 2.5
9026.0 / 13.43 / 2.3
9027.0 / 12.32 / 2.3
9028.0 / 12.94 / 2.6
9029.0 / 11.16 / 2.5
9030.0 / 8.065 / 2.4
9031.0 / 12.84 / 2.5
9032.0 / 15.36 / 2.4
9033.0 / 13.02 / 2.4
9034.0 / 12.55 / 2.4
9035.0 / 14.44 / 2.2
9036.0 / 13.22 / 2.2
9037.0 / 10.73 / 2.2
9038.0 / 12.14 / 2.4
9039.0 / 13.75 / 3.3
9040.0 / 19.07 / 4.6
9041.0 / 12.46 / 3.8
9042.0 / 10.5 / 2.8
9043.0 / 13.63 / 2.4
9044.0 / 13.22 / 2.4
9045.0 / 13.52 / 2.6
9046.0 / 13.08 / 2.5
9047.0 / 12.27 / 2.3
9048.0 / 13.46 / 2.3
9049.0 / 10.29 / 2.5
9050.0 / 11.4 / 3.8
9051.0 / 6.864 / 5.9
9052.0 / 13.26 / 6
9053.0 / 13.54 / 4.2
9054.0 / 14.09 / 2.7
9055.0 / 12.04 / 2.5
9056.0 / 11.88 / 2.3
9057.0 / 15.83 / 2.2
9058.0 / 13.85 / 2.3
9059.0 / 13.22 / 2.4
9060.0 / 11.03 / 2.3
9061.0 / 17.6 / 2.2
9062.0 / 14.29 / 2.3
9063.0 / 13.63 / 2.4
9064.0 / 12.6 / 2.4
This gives 0.16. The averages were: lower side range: 12.8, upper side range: 12.7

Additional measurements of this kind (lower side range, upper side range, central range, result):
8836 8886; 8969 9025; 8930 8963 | 0.07 mag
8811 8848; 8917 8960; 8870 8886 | -0.09 mag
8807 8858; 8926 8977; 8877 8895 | -0.13 mag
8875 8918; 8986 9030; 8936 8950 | 0.07 mag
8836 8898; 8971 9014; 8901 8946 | 0.05 mag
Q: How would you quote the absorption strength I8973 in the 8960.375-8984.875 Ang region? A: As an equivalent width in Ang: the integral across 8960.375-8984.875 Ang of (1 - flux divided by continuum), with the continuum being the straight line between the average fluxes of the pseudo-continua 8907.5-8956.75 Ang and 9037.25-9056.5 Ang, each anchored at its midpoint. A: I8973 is -2.5 Ang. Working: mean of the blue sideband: 12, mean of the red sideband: 12.6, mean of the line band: 13.5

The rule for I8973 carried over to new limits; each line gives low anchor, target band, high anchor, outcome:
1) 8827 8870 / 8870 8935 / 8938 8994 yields -2.68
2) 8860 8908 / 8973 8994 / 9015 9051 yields 0.95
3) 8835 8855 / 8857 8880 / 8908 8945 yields -2.39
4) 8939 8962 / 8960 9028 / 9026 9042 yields -2.90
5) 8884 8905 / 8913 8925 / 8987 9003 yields 2.59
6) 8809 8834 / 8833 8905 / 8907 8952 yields -2.54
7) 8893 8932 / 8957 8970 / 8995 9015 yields 0.36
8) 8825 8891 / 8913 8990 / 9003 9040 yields 3.92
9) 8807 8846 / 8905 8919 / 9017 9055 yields -0.30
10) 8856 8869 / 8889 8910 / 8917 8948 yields -3.19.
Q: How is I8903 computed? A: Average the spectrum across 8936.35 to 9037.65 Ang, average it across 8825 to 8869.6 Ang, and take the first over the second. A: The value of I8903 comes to 1.04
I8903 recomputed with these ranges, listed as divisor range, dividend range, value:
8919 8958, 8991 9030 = 1.13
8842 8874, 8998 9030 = 1.08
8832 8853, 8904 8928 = 1.02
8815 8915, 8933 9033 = 0.98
